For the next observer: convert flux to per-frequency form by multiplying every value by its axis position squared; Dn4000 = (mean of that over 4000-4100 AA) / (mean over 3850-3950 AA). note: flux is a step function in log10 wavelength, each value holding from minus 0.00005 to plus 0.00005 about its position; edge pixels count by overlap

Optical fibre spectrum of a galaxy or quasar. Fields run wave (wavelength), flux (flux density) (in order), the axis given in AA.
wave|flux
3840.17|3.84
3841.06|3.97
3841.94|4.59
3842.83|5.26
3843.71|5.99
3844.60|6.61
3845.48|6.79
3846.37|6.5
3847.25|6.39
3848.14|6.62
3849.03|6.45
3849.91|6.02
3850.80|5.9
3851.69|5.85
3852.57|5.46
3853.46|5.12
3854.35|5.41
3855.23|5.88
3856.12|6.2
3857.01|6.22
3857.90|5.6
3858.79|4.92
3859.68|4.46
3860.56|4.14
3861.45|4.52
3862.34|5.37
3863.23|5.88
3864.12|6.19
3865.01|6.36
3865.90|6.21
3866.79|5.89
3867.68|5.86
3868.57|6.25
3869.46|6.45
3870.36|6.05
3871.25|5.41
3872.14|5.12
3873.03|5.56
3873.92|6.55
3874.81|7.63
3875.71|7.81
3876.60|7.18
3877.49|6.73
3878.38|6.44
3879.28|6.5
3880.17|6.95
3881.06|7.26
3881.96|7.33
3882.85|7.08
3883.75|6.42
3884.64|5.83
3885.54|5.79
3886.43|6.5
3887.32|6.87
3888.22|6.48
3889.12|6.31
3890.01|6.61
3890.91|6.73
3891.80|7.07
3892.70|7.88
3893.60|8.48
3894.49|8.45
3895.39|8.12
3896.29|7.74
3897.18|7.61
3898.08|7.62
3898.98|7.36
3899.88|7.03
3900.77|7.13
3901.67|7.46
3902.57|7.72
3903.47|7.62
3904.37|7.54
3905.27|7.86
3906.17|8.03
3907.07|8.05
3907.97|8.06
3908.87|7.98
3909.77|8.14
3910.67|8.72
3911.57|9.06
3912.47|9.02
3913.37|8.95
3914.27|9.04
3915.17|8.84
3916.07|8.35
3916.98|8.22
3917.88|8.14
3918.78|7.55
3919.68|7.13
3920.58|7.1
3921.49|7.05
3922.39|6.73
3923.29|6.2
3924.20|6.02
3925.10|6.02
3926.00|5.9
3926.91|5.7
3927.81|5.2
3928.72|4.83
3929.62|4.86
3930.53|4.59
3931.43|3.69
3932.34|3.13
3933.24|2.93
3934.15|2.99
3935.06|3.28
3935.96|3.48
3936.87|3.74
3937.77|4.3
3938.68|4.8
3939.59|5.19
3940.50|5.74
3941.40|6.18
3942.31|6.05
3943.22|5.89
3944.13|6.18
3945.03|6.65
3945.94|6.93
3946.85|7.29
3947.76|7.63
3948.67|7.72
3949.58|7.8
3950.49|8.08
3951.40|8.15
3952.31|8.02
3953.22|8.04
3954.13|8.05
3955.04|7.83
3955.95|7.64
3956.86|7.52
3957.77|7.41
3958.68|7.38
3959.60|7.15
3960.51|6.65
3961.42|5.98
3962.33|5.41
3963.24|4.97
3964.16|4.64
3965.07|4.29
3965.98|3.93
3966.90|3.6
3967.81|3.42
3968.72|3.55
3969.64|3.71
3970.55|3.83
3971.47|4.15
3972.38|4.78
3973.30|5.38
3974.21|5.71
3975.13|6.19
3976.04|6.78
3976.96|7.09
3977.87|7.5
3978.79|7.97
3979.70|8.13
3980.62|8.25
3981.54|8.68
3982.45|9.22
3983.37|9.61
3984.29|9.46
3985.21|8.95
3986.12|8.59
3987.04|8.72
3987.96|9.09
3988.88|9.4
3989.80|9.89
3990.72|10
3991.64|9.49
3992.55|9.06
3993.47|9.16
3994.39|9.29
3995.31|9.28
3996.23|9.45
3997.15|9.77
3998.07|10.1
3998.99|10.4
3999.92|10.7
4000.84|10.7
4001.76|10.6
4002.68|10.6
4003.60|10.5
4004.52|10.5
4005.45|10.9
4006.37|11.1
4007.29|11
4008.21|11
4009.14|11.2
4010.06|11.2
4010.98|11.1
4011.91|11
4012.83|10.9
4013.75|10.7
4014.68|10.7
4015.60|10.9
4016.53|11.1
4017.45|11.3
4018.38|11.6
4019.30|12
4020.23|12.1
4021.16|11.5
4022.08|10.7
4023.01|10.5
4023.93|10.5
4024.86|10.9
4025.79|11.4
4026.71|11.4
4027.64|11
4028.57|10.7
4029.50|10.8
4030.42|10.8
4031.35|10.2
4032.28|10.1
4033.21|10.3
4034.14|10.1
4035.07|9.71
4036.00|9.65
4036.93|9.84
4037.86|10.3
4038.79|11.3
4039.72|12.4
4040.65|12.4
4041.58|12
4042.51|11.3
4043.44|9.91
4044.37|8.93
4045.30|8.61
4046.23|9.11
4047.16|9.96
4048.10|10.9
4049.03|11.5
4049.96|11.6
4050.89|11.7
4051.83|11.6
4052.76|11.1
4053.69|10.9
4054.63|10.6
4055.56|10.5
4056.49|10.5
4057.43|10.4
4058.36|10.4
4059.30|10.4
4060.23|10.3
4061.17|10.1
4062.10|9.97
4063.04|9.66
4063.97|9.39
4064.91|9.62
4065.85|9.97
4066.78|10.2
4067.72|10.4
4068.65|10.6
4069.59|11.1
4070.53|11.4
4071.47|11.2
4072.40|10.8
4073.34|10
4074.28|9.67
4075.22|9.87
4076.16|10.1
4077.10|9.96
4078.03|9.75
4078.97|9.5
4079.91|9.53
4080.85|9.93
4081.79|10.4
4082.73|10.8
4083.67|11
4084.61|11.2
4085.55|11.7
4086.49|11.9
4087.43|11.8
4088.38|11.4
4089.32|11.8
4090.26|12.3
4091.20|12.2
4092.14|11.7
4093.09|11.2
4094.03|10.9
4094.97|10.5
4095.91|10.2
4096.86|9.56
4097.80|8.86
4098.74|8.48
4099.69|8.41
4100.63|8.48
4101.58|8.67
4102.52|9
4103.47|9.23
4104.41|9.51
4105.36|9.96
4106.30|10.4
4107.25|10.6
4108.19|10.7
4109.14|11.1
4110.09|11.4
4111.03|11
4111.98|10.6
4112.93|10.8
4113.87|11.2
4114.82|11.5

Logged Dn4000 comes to 1.77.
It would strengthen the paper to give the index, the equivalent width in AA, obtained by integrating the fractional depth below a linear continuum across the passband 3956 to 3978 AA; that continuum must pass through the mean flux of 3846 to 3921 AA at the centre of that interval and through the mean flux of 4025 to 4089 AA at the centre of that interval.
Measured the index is 8.06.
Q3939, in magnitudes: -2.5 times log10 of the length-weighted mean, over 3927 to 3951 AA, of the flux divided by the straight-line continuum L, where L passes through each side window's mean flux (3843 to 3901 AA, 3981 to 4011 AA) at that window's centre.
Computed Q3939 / 0.48 mag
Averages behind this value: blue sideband 6.41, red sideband 9.94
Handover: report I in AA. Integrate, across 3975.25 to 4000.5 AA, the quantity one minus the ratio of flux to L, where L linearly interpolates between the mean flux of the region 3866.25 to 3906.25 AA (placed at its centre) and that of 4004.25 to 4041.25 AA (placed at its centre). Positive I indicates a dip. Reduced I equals 2.3 AA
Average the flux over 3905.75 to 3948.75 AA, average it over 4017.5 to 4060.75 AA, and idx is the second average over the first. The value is 1.68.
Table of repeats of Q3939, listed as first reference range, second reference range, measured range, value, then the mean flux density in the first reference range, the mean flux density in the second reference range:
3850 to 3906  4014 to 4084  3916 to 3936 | 0.33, 6.52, 10.6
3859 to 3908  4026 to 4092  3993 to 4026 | -0.13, 6.74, 10.6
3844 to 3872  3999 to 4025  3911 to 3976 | 0.37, 5.83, 11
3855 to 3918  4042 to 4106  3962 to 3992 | 0.26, 6.97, 10.4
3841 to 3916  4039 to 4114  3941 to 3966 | 0.19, 6.73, 10.5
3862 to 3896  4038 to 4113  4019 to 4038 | -0.12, 6.63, 10.5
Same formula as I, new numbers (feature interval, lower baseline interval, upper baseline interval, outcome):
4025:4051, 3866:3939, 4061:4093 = -2.4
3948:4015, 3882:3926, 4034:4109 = 5.2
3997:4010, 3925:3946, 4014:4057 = -2.6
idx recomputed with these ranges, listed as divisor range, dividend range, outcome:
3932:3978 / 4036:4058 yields 1.86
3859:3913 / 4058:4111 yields 1.50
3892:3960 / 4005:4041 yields 1.59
